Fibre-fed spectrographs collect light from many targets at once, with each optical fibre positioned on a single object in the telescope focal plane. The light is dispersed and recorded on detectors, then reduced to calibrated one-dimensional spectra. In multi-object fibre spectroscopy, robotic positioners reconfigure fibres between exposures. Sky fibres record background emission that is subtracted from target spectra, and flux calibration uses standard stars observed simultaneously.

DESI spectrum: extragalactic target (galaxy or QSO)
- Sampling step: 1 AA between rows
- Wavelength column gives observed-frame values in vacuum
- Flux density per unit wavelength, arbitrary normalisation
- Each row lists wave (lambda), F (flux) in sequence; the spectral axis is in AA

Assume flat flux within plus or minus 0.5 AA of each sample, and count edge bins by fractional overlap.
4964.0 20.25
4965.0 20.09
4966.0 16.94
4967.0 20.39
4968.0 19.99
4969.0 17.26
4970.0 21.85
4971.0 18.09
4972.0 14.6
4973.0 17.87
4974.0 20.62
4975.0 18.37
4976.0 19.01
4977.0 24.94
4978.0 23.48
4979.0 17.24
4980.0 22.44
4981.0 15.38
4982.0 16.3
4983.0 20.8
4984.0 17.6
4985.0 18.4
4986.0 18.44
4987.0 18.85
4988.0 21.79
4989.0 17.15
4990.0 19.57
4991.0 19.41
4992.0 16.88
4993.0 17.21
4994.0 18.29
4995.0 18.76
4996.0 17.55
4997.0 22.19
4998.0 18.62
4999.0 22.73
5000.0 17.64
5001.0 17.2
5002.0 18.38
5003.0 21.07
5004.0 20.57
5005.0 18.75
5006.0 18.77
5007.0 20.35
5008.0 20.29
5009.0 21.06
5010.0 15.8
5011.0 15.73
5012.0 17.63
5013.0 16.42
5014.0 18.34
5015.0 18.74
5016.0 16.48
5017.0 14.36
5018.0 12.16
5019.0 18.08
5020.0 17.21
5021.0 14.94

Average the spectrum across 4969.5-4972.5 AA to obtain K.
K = 18.2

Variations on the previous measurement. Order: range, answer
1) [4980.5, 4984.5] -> 17.5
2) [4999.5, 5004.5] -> 19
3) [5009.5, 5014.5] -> 16.8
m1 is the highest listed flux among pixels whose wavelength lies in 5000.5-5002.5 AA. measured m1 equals 18.38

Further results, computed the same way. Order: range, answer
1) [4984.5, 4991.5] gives 21.79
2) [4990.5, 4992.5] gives 19.41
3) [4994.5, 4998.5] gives 22.19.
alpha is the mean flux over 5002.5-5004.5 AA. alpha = 20.8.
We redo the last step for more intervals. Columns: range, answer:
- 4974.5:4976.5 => 18.7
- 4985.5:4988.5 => 19.7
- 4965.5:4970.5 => 19.3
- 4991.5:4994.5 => 17.5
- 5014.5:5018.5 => 15.4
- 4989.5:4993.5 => 18.3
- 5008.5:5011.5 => 17.5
